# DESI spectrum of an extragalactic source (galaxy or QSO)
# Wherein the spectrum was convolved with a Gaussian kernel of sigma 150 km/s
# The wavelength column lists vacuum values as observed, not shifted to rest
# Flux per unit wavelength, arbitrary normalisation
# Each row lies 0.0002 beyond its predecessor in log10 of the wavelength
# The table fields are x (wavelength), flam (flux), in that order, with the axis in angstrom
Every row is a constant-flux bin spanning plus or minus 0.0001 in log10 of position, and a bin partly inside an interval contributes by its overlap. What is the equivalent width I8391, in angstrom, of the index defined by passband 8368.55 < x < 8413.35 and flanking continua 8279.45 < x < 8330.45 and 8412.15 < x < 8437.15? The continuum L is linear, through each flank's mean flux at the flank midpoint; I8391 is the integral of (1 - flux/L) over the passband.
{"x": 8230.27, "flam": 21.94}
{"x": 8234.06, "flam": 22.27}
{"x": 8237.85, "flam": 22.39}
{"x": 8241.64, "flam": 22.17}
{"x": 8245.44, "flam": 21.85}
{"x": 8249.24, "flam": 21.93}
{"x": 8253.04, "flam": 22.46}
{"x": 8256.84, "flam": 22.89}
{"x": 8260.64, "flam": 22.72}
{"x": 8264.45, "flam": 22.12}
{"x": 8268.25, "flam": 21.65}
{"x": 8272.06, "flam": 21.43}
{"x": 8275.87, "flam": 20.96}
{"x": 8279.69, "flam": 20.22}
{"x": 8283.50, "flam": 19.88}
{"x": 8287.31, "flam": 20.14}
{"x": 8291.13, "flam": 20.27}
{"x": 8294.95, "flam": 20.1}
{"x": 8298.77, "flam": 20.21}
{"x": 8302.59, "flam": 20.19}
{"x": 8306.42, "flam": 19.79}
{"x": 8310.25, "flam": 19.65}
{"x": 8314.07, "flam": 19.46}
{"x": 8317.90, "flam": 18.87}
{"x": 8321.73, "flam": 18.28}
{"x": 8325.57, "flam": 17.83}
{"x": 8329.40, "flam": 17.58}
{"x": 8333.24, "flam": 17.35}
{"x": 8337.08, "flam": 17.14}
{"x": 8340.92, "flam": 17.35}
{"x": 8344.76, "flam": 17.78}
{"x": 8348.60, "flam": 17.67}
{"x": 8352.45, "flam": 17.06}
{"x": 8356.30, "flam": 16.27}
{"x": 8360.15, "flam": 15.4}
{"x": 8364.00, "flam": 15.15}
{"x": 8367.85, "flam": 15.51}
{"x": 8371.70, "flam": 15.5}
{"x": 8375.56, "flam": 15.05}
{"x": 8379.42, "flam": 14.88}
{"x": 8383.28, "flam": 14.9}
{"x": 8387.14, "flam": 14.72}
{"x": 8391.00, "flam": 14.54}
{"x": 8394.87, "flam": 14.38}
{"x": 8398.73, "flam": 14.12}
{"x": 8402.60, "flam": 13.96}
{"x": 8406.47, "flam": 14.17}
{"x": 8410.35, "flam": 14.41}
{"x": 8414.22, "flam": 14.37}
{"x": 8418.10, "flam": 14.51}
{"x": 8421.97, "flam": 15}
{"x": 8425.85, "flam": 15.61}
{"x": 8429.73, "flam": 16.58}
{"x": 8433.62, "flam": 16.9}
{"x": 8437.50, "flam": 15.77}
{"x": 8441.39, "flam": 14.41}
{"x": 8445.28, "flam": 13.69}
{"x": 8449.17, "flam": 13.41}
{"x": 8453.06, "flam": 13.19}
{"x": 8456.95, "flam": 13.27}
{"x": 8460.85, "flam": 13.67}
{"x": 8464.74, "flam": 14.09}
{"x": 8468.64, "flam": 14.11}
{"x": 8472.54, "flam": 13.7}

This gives 5.4 angstrom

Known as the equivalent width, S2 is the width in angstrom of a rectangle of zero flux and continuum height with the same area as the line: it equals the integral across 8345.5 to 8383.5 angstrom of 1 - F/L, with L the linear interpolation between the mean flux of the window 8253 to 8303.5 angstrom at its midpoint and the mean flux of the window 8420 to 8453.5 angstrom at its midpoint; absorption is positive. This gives 4.2 angstrom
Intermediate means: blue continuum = 21.1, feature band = 15.8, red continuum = 15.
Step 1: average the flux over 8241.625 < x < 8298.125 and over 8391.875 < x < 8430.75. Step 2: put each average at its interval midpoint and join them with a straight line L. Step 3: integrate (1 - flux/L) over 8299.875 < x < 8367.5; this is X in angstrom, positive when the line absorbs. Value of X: 2.07 angstrom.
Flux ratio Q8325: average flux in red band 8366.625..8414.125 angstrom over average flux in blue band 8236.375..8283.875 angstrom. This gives 0.67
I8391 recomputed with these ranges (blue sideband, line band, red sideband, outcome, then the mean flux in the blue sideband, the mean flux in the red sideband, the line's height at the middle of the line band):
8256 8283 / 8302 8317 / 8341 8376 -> -0.38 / 21.6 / 16.3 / 19.2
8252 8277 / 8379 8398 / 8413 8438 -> 2.70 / 22.1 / 15.6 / 17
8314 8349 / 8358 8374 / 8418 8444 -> 1.57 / 17.9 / 15.6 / 17.1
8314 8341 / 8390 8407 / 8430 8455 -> 1.82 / 17.9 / 14.7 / 15.9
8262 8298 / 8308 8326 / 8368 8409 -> -0.23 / 20.8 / 14.7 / 18.7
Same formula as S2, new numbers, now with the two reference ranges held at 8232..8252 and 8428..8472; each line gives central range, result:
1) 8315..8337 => 1.21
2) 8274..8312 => 0.19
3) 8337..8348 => 0.54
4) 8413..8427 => 0.61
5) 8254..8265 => -0.58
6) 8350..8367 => 1.75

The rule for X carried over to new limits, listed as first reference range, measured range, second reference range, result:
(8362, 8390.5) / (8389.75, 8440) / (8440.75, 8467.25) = -2.1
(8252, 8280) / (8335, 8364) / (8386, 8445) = 1.8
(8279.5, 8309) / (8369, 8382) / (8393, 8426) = 0.8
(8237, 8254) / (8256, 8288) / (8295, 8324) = -0.4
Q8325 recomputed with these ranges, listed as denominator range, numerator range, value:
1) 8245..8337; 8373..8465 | 0.72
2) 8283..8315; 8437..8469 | 0.69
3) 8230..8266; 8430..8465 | 0.65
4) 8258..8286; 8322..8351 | 0.82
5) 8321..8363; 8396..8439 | 0.87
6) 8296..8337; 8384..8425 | 0.77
